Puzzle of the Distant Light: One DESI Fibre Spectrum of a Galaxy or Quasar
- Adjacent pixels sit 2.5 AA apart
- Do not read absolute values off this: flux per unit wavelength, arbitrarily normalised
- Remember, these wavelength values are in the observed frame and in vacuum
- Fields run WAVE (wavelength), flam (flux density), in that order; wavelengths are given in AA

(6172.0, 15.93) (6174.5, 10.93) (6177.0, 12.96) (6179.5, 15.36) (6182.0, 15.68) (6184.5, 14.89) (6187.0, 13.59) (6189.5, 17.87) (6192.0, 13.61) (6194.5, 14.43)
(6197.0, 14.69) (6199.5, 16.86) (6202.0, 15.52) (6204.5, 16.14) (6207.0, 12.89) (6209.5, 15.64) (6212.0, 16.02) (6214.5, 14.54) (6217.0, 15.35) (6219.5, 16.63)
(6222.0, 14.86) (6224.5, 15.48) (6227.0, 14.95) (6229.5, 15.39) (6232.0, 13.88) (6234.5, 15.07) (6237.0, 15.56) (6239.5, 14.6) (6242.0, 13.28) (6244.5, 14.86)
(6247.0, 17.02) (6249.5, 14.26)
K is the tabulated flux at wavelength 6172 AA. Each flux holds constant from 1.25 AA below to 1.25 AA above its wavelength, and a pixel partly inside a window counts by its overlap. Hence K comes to 15.93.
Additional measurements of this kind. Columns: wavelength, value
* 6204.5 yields 16.14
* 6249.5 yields 14.26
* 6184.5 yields 14.89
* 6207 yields 12.89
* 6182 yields 15.68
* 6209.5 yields 15.64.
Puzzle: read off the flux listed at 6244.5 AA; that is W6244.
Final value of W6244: 14.86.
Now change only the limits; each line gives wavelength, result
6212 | 16.02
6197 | 14.69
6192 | 13.61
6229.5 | 15.39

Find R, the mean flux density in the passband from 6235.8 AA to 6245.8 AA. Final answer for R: 14.6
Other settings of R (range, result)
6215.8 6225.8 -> 15.6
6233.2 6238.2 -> 15.3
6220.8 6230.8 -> 15.2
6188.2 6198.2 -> 15.1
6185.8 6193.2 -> 15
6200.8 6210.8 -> 15.1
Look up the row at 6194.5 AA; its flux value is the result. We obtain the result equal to 14.43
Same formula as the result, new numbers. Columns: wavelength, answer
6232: 13.88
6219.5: 16.63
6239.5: 14.6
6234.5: 15.07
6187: 13.59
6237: 15.56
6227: 14.95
